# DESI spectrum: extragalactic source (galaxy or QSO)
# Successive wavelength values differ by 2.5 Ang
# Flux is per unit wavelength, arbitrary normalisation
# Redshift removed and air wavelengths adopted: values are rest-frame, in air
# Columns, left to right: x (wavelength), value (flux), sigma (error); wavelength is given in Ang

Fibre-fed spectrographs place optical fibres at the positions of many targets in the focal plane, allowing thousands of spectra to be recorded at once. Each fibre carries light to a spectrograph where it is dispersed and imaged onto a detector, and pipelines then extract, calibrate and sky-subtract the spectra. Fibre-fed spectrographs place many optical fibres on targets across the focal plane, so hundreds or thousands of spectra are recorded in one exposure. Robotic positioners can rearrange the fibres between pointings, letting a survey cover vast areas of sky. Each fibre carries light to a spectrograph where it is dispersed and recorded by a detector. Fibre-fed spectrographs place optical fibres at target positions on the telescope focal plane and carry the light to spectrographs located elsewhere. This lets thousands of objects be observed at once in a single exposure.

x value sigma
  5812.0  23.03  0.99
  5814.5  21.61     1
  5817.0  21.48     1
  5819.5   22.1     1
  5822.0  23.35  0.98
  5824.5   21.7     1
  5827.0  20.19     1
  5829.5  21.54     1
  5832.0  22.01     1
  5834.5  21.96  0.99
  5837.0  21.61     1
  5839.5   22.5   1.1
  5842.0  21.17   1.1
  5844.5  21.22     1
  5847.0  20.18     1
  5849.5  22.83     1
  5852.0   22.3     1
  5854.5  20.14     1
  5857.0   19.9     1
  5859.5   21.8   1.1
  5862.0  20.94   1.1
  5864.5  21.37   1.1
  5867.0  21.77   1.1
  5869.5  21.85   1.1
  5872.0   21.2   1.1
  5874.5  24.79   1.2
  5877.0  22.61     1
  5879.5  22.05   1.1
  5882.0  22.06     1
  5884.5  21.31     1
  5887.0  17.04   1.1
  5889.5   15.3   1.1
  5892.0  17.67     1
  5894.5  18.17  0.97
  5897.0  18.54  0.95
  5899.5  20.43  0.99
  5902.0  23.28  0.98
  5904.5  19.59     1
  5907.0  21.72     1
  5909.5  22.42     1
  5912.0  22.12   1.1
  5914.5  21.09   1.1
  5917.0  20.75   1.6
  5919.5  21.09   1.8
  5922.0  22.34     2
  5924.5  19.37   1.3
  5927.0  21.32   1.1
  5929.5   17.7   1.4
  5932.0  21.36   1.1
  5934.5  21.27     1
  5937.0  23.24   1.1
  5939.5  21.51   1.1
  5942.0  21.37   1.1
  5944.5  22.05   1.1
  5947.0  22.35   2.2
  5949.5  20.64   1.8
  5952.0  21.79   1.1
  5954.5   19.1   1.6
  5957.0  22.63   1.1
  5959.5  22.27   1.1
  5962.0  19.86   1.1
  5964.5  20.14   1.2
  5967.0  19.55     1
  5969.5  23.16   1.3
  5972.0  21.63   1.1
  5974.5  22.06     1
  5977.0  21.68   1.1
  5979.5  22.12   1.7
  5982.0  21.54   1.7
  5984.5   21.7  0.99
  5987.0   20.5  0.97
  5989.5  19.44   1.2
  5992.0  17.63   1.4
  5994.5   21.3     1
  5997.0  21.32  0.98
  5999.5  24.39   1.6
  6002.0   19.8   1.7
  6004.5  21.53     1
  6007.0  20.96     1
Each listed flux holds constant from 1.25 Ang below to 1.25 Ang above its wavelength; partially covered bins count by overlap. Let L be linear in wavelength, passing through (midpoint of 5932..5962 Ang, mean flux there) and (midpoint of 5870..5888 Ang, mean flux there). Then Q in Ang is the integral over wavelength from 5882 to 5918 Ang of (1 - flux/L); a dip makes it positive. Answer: 2.7 Ang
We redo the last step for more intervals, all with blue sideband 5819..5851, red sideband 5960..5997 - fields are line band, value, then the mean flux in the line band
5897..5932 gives 0.6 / 20.9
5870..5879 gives -0.5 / 22.7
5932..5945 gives -0.4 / 21.8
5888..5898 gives 1.9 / 17.4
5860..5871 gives 0.0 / 21.5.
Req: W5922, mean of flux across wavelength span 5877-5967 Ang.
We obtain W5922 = 20.7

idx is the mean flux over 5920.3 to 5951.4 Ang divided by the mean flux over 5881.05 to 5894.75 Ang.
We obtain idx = 1.14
